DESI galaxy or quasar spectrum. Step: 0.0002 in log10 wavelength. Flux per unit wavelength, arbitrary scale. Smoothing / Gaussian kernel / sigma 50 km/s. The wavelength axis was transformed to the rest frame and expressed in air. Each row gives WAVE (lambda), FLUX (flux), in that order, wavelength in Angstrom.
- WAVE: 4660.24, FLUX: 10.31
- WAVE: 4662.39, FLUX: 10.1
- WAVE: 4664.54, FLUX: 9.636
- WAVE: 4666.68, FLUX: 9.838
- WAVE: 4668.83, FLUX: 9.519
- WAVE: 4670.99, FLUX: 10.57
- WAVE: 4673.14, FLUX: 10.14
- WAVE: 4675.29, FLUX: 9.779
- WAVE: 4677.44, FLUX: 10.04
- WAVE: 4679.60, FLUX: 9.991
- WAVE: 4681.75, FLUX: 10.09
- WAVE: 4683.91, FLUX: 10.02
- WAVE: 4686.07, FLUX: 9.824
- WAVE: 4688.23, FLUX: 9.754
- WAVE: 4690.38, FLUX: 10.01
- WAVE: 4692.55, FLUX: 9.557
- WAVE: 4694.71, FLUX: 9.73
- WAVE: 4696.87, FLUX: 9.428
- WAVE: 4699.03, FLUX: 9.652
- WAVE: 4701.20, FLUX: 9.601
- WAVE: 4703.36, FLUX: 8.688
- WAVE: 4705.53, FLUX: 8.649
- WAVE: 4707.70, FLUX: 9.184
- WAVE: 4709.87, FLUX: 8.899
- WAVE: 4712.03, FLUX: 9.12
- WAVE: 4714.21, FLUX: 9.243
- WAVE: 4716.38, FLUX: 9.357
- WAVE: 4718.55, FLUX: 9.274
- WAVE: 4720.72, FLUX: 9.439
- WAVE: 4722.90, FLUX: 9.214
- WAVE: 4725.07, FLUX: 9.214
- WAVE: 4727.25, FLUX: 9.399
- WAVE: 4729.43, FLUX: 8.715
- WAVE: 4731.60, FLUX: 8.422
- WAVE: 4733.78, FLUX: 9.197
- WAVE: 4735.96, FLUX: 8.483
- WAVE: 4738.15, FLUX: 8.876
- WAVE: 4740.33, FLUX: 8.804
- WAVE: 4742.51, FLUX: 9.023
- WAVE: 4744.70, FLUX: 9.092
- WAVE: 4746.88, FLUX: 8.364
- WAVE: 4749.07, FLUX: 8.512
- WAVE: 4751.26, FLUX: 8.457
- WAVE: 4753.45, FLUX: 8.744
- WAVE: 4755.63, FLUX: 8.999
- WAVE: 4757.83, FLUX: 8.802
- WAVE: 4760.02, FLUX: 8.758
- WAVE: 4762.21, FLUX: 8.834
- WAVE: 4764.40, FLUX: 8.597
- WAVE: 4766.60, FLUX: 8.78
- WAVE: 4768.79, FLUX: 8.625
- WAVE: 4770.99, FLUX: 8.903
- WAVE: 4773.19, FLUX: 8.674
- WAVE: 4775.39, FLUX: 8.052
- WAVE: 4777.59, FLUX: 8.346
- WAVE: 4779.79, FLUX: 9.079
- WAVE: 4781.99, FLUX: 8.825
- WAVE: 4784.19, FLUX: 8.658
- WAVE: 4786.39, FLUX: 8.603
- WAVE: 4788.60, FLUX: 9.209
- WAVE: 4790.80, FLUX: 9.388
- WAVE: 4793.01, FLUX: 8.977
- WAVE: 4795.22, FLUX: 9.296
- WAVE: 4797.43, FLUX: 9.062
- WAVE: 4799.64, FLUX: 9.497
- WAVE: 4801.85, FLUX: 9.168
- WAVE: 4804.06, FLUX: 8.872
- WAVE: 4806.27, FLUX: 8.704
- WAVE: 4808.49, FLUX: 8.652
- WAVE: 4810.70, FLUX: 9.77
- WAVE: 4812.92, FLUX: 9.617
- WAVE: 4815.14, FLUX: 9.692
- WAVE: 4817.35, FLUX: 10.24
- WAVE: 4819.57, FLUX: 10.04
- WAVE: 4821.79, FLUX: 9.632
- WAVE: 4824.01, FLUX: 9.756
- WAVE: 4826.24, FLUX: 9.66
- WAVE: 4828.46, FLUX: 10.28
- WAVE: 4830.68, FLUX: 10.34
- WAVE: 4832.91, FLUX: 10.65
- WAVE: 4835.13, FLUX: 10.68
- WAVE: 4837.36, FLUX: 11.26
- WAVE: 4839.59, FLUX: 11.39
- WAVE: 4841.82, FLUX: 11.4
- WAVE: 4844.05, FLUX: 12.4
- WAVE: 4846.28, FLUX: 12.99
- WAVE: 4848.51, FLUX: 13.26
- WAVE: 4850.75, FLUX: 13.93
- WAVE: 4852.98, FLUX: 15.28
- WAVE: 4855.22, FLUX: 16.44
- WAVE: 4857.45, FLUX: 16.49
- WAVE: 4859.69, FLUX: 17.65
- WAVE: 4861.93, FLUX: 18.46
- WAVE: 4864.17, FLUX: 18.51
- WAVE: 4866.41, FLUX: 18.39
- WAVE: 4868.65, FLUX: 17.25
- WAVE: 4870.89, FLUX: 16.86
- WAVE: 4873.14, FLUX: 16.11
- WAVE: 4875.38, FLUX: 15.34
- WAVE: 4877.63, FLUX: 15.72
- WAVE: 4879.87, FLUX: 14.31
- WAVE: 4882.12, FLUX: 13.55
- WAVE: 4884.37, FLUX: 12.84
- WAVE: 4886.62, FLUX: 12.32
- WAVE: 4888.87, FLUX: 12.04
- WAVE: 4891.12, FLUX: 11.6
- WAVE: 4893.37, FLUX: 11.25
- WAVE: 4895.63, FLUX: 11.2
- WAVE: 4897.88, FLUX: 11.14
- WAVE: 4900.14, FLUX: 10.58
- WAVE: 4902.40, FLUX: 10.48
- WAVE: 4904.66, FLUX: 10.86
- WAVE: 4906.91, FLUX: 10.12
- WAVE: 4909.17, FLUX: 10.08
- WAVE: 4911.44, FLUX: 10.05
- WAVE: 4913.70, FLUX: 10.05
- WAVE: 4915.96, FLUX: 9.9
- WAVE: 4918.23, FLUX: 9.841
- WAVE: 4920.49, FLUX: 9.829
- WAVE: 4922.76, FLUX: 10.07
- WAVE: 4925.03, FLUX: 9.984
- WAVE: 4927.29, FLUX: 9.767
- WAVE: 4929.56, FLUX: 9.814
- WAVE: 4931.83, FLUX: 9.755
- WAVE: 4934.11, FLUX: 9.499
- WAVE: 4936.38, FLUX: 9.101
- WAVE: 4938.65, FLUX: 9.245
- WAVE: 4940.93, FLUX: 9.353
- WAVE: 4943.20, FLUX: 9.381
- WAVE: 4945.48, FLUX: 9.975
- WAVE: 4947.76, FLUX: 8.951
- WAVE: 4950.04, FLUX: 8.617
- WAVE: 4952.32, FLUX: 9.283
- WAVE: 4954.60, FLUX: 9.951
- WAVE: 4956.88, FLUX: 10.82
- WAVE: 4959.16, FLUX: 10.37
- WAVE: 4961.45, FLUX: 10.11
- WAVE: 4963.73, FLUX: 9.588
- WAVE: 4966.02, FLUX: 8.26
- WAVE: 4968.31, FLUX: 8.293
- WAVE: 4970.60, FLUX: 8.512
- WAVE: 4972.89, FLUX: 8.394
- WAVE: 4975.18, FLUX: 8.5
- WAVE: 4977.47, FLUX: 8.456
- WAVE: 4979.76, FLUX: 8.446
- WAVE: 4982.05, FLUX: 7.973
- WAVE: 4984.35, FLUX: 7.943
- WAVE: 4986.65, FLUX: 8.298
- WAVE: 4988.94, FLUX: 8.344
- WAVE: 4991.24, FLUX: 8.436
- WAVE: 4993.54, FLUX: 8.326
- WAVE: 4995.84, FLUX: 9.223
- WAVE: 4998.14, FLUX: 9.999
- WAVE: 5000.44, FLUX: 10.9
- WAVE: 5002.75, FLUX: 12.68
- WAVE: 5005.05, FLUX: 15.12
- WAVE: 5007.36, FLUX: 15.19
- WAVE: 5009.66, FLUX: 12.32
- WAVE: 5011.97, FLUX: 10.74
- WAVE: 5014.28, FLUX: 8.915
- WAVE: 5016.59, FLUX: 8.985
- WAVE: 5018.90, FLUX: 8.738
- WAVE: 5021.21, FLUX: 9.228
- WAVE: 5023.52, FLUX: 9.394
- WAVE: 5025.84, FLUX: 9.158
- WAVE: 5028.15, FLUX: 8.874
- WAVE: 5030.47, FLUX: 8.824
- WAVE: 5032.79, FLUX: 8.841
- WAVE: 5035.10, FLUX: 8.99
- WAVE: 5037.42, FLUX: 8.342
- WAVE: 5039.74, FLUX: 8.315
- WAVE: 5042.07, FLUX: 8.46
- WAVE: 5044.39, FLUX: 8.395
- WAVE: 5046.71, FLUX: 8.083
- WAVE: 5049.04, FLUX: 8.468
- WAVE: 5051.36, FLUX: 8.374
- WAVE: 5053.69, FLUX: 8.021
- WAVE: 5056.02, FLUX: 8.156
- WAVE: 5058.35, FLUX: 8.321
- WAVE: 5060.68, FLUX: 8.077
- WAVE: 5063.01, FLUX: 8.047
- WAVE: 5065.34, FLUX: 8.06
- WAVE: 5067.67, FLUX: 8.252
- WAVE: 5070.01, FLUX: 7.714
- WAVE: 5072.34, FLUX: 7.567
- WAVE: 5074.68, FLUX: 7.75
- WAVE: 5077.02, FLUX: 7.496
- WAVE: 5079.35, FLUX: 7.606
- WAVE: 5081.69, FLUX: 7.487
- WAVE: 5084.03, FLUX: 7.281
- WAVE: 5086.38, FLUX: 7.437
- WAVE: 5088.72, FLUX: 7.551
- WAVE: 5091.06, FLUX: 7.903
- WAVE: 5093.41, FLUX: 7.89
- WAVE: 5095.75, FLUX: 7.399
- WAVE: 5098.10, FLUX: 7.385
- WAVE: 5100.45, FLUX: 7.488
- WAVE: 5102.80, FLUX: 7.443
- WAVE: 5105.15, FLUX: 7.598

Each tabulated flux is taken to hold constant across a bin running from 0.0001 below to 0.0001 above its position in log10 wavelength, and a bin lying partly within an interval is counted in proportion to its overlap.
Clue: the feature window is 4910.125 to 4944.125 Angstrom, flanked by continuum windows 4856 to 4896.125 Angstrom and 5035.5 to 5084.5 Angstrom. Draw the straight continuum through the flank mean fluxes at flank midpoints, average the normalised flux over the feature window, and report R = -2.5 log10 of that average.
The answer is 0.33 mag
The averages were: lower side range 15.1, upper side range 8.04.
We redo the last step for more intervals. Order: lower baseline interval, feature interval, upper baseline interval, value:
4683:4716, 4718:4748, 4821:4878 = 0.162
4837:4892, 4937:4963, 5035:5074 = 0.216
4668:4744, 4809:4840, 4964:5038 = -0.082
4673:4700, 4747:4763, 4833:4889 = 0.321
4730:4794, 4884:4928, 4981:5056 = -0.170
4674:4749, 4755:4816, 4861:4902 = 0.266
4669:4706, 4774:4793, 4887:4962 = 0.130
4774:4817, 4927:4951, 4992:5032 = 0.058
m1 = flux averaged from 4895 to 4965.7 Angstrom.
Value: 9.9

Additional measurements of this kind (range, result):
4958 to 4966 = 9.78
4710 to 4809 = 8.9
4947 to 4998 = 8.89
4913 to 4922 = 9.9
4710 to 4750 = 8.99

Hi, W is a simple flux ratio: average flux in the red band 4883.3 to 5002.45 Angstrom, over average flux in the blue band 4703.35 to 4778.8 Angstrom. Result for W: 1.1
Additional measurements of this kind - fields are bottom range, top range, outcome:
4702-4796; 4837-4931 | 1.45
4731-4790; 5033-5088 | 0.92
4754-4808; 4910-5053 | 1.07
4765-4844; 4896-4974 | 1.02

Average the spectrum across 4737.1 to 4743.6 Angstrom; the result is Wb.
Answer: 8.91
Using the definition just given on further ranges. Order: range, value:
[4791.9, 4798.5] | 9.1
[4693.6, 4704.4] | 9.43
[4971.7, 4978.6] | 8.45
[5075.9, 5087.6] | 7.46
